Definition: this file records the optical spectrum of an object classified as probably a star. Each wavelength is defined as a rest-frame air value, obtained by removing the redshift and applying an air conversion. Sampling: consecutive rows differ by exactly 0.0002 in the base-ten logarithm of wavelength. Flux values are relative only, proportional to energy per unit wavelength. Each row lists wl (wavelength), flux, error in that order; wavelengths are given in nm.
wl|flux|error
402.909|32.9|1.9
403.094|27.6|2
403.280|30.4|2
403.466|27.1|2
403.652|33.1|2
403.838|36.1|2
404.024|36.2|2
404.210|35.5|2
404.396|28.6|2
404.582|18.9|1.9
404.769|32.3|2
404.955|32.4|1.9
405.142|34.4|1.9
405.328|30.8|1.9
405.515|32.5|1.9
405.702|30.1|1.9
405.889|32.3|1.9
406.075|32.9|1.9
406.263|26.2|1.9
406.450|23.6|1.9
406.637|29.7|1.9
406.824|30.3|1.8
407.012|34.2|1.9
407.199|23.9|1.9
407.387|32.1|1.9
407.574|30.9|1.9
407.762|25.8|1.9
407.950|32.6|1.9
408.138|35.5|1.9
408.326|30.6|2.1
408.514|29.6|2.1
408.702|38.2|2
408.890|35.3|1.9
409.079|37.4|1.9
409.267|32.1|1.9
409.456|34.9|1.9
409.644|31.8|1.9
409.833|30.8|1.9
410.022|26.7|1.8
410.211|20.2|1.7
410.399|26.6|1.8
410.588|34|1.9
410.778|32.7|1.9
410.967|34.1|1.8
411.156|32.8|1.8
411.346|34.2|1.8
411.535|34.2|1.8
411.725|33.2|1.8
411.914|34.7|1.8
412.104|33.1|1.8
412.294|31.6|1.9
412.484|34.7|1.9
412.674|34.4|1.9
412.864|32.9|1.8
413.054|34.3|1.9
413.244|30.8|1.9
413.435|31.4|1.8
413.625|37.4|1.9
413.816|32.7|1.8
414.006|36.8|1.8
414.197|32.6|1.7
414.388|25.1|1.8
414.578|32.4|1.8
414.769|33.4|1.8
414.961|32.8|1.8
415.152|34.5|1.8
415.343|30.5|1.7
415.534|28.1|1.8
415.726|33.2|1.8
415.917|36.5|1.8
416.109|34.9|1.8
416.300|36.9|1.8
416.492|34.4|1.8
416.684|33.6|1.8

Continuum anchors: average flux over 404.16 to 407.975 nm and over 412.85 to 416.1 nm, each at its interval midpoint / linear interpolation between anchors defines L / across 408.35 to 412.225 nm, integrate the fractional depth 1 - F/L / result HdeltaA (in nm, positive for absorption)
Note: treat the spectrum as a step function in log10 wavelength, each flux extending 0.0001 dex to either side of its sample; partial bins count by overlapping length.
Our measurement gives -0.122 nm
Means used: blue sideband 29.9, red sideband 32.7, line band 32.3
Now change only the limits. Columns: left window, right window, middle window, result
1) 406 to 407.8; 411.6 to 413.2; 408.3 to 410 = -0.13 nm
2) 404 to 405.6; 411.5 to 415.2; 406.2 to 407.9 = 0.16 nm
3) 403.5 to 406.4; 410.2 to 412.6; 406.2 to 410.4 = 0.18 nm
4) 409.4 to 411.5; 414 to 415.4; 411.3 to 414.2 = -0.21 nm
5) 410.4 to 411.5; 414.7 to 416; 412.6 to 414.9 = 0.00 nm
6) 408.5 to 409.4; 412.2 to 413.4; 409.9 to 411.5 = 0.18 nm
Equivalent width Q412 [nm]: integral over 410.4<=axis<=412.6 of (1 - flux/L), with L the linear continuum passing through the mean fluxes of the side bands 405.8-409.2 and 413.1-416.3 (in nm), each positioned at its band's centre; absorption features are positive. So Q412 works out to -0.08 nm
